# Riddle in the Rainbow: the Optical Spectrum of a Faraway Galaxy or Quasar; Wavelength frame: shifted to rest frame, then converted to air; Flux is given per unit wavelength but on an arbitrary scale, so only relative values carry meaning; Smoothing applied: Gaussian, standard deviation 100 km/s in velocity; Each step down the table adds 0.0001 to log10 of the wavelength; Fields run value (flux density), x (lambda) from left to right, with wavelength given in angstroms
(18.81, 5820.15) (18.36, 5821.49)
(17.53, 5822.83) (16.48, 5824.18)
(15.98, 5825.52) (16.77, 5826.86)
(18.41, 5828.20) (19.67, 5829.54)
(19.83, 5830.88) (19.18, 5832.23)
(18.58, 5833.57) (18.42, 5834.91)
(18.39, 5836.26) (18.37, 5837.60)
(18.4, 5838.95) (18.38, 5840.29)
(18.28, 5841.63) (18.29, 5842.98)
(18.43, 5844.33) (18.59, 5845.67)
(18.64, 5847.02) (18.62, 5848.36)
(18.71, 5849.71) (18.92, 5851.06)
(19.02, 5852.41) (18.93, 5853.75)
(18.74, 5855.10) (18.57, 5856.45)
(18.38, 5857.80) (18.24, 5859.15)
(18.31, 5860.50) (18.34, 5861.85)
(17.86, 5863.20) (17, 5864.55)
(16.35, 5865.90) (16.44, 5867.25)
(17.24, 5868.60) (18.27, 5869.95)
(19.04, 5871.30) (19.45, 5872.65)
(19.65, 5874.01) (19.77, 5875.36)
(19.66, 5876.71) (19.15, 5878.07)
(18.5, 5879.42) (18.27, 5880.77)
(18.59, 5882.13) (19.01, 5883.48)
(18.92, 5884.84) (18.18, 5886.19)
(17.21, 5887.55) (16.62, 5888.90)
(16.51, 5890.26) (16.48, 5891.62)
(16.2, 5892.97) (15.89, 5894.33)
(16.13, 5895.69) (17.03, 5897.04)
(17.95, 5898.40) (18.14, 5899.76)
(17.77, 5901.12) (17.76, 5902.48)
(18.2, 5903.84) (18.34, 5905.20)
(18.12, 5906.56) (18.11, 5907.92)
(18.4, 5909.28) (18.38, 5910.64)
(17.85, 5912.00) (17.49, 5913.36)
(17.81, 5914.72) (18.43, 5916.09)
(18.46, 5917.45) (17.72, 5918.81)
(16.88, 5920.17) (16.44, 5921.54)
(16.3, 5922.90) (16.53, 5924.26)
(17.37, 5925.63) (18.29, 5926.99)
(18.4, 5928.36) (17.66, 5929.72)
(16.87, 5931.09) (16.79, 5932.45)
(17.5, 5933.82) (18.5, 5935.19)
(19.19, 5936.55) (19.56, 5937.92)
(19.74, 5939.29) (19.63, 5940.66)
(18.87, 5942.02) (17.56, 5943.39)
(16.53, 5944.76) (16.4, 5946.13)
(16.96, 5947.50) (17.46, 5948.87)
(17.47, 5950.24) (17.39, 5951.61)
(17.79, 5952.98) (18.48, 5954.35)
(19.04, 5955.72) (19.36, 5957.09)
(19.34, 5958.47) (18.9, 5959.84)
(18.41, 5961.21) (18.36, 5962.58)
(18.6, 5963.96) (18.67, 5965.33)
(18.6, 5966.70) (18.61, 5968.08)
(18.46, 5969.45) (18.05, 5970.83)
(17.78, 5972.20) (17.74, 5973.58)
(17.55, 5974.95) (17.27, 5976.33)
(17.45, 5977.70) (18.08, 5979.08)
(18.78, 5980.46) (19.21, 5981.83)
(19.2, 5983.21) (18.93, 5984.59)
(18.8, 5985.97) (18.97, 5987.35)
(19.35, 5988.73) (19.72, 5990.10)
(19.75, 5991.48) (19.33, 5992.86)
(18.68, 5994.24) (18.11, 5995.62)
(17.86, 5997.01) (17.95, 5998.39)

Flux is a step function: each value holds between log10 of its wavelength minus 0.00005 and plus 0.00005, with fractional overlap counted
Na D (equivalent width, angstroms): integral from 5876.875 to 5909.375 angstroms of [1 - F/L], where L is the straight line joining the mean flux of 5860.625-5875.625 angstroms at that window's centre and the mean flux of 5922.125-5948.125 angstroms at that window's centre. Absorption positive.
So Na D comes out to 0.4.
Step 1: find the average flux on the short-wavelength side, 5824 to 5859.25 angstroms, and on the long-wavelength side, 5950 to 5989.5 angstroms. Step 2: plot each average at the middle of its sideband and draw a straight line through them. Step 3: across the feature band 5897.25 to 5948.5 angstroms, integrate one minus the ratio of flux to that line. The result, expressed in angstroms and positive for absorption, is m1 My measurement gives 1.7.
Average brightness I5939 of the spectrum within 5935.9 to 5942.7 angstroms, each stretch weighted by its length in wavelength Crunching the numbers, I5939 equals 19.4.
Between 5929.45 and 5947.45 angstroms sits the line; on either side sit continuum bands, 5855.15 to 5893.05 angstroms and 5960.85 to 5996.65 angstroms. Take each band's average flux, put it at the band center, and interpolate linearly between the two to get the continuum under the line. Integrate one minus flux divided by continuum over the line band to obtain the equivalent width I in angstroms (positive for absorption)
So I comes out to 0.3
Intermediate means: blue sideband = 18.1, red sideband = 18.5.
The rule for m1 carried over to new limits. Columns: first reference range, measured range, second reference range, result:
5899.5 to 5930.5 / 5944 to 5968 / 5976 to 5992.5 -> 0.4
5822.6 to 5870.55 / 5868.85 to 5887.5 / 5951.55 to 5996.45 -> -0.6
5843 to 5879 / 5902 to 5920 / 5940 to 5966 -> 0.3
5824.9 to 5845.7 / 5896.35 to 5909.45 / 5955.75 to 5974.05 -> 0.4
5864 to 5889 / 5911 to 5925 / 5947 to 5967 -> 0.7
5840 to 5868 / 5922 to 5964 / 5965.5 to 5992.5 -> 1.0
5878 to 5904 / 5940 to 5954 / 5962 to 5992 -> 0.4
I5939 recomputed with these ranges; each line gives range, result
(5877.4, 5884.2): 18.7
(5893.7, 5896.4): 16.1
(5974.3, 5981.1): 17.8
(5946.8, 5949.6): 17.2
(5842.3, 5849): 18.5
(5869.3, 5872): 18.7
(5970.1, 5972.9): 17.9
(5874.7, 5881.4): 19.1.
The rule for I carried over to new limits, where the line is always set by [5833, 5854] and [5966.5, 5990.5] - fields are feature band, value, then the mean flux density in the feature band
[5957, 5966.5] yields -0.1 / 18.8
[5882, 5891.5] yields 0.4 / 17.7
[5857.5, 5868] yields 0.5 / 17.6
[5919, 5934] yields 1.1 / 17.2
